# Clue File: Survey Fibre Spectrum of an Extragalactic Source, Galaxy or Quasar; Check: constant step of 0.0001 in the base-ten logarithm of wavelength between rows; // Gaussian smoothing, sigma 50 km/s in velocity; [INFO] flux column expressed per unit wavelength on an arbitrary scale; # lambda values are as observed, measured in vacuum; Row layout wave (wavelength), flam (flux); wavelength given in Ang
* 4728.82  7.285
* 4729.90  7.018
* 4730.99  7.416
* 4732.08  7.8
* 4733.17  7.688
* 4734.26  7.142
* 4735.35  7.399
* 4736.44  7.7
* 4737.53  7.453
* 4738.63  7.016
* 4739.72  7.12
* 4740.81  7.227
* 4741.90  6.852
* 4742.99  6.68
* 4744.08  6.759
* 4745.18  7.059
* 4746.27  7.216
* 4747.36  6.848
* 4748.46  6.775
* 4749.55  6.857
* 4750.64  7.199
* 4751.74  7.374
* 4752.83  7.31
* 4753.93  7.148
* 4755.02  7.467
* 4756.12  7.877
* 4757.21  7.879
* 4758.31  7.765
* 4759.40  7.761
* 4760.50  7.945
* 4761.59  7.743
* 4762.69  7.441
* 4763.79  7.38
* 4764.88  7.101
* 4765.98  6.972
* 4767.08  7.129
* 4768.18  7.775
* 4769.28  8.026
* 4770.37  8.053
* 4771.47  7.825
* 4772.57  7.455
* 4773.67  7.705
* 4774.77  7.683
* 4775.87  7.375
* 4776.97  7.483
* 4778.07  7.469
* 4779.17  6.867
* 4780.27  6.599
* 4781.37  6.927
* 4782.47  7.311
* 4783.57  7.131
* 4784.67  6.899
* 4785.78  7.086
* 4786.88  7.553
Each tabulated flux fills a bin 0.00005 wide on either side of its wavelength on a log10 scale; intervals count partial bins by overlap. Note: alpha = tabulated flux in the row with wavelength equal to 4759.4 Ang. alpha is 7.761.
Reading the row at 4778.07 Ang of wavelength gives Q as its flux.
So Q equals 7.469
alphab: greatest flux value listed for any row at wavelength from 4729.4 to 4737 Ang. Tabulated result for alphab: 7.8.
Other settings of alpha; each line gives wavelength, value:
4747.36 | 6.848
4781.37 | 6.927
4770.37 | 8.053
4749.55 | 6.857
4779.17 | 6.867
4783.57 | 7.131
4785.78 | 7.086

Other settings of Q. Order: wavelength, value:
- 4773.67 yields 7.705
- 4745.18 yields 7.059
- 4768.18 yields 7.775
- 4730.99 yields 7.416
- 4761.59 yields 7.743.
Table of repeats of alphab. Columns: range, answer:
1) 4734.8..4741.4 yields 7.7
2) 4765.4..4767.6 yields 7.129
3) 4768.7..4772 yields 8.053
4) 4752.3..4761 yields 7.945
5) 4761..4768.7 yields 7.775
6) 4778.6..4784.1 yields 7.311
